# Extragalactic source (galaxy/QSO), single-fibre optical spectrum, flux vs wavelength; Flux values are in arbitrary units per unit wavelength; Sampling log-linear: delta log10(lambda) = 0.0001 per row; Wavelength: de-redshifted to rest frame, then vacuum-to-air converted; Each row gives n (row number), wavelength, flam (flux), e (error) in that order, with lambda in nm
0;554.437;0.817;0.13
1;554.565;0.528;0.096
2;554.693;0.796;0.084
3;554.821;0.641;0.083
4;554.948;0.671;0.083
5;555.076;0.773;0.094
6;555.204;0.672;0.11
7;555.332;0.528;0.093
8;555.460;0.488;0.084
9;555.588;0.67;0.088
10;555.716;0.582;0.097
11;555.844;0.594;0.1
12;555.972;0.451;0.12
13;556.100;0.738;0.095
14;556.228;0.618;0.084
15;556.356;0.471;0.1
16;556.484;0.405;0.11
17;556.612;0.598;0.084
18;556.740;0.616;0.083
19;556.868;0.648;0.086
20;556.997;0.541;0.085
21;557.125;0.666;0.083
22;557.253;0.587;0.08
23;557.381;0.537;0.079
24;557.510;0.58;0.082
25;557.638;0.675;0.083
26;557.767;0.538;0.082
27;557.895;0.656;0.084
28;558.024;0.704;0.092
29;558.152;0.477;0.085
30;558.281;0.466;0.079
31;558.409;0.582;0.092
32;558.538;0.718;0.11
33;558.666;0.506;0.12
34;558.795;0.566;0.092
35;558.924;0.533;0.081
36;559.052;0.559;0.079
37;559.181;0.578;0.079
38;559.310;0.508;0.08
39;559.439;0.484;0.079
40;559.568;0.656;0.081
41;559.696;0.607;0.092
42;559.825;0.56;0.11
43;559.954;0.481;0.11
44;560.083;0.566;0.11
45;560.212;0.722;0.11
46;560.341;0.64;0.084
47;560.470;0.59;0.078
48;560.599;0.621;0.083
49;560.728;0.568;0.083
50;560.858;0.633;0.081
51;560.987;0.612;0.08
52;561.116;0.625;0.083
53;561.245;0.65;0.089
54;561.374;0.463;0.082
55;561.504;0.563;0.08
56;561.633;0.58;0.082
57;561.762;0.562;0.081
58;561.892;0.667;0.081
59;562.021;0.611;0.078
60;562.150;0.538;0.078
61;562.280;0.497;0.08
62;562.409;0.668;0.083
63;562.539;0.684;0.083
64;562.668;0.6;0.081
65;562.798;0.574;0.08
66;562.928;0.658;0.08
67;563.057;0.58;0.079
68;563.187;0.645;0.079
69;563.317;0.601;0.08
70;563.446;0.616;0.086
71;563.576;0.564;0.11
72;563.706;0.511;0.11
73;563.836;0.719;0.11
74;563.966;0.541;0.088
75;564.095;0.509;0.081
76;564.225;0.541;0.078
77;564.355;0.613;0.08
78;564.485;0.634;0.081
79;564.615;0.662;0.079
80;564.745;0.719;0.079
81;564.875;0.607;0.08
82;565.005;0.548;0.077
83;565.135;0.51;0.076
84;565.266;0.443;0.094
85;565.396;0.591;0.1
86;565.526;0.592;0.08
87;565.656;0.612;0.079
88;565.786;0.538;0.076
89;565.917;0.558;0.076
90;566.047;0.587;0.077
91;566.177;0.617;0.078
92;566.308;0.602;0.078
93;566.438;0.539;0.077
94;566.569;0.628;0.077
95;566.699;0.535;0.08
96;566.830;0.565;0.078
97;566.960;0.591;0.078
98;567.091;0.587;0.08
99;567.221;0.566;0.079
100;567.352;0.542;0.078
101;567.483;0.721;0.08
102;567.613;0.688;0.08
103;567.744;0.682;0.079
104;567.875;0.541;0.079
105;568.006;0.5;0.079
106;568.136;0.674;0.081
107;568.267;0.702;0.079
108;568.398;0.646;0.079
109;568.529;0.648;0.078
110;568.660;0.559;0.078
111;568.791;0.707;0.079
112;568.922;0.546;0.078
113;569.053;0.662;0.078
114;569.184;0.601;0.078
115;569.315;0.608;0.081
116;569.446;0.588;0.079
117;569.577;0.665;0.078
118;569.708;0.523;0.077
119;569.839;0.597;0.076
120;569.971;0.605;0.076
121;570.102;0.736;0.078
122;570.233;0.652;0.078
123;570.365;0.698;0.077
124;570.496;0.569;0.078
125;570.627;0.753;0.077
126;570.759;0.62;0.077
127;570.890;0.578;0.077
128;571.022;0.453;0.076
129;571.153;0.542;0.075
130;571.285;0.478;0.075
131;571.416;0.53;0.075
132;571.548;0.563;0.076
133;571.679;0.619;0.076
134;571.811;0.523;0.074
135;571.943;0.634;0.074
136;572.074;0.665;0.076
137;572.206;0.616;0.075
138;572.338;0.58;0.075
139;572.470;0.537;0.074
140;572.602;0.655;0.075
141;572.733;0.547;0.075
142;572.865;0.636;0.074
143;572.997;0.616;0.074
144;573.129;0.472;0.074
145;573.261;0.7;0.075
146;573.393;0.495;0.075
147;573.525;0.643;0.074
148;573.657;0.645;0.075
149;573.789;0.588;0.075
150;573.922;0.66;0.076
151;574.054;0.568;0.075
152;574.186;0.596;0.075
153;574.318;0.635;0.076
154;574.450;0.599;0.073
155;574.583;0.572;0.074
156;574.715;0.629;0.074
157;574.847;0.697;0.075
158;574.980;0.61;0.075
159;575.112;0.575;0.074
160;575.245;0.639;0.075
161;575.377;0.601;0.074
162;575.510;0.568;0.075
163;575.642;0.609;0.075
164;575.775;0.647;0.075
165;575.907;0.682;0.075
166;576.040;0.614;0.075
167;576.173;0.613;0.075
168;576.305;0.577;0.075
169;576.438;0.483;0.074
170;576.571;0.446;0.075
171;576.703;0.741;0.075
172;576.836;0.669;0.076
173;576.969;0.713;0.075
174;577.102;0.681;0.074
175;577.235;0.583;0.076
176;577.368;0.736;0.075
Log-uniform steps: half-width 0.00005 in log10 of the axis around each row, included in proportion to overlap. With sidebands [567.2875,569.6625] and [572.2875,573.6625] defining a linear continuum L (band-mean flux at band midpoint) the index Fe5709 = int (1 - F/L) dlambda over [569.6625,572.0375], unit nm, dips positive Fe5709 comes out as 0.052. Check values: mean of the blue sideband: 0.626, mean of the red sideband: 0.591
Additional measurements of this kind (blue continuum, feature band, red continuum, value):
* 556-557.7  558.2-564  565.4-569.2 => 0.06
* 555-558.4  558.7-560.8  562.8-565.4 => 0.04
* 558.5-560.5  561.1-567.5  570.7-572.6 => -0.15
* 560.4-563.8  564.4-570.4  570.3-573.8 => -0.13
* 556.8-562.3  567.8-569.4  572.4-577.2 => -0.04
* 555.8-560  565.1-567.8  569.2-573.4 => 0.01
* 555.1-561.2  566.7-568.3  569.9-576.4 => -0.03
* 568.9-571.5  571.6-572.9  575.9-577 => 0.01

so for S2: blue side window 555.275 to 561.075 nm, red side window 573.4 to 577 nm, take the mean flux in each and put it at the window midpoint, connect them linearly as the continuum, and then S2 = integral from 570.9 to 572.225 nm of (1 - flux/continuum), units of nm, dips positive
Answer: 0.10 nm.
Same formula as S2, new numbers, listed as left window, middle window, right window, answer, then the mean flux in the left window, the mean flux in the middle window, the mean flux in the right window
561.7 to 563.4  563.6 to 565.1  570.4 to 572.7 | 0.01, 0.607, 0.598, 0.584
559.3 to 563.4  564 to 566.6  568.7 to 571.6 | 0.08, 0.596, 0.581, 0.603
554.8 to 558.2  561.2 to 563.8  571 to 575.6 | 0.01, 0.597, 0.592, 0.593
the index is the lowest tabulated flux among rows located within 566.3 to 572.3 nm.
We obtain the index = 0.453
